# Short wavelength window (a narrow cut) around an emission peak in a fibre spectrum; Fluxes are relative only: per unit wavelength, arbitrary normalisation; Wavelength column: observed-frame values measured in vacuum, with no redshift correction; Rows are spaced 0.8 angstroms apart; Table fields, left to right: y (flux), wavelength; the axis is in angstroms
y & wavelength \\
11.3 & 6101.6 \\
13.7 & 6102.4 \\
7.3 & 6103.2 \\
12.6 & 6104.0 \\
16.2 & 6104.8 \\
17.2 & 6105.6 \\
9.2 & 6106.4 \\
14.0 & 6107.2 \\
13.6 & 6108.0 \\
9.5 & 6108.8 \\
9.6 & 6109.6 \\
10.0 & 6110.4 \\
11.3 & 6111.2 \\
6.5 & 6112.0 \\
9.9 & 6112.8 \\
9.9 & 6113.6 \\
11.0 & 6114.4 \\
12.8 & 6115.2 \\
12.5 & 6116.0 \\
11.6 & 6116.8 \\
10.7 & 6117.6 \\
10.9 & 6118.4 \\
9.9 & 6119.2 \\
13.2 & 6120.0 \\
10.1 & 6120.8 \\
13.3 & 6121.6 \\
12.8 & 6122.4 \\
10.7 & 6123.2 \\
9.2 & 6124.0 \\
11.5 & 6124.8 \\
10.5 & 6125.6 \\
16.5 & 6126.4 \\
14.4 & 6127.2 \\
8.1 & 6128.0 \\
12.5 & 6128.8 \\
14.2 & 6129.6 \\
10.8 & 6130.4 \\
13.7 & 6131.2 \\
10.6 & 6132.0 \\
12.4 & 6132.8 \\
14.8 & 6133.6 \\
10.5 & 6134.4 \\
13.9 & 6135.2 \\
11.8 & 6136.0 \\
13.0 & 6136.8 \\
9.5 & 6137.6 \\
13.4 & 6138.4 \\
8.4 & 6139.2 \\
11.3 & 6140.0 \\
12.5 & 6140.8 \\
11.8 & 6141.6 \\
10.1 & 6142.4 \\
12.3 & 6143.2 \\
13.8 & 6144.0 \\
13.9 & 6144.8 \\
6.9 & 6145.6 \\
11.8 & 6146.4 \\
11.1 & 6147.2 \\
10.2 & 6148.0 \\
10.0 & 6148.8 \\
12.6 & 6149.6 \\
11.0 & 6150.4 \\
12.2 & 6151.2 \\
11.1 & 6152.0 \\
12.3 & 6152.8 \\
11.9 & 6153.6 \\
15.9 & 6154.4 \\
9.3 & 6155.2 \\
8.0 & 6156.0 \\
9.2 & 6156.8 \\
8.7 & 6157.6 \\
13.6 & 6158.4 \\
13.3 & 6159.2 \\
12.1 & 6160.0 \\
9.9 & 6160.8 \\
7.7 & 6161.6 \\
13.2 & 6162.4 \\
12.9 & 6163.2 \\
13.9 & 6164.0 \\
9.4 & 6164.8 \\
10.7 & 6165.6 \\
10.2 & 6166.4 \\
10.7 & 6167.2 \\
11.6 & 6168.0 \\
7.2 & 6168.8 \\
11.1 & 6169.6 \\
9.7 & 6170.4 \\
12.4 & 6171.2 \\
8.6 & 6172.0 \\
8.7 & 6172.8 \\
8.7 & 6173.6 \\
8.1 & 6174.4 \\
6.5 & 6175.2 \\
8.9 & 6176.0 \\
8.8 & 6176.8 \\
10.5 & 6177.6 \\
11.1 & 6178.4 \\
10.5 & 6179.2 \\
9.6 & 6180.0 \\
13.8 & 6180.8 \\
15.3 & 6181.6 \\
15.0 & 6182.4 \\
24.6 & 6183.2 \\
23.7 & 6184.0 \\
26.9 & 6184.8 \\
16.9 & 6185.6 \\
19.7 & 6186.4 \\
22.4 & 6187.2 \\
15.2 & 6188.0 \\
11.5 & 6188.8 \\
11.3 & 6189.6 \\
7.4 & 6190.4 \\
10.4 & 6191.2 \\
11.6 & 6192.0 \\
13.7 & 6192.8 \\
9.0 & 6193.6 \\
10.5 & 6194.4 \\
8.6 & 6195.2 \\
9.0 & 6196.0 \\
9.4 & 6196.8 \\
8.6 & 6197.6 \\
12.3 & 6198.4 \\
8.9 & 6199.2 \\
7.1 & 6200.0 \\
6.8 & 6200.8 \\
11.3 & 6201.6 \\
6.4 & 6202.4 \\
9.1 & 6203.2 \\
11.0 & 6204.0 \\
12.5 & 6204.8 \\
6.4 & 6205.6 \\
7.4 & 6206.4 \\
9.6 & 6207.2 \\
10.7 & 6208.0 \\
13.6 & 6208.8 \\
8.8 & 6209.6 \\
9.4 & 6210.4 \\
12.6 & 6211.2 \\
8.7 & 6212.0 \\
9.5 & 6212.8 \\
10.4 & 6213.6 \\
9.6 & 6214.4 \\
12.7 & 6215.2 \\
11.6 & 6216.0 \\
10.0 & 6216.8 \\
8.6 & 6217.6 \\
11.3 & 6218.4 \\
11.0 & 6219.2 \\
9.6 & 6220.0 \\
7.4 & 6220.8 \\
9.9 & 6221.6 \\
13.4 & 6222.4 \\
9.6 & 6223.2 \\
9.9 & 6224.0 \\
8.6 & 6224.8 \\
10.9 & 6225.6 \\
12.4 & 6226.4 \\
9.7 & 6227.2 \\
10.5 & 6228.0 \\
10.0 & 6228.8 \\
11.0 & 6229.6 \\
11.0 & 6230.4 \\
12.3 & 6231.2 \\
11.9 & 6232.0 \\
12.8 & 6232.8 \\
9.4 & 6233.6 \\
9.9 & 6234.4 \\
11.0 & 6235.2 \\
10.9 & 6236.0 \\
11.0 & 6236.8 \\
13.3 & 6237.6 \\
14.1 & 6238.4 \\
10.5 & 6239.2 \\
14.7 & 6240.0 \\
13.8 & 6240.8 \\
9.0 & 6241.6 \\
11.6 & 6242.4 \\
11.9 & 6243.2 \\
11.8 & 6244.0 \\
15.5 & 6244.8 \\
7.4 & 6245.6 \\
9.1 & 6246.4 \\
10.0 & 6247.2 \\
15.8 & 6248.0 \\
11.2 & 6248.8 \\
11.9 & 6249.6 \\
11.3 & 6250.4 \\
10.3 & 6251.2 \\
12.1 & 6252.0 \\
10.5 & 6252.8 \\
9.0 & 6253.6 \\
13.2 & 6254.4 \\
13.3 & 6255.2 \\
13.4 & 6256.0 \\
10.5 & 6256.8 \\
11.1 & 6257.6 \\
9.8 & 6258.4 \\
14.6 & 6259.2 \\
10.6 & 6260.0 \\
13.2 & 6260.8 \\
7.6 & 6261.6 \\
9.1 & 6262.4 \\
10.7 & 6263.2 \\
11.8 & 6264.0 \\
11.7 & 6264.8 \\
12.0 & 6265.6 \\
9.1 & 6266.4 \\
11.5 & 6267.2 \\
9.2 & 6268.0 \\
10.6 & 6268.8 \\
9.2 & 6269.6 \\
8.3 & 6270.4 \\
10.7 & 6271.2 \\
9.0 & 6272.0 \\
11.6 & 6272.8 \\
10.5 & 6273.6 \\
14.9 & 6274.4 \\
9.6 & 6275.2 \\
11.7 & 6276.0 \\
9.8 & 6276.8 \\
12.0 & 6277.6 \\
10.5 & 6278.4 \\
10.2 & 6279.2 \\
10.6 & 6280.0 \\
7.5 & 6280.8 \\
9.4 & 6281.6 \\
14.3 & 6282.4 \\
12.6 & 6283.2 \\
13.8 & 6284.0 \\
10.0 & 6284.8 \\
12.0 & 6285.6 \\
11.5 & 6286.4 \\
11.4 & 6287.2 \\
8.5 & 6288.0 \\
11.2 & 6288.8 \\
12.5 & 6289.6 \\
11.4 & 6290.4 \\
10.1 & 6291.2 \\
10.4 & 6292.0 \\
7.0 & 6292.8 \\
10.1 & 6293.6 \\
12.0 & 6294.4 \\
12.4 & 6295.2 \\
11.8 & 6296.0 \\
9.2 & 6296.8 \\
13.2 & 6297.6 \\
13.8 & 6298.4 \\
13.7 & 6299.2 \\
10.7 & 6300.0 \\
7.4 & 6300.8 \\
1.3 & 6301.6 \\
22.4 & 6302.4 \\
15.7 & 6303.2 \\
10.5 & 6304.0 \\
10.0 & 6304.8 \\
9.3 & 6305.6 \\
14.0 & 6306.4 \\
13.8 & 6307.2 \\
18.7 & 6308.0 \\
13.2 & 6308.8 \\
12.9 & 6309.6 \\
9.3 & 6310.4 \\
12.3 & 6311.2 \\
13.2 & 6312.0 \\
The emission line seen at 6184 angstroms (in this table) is H-beta 4861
